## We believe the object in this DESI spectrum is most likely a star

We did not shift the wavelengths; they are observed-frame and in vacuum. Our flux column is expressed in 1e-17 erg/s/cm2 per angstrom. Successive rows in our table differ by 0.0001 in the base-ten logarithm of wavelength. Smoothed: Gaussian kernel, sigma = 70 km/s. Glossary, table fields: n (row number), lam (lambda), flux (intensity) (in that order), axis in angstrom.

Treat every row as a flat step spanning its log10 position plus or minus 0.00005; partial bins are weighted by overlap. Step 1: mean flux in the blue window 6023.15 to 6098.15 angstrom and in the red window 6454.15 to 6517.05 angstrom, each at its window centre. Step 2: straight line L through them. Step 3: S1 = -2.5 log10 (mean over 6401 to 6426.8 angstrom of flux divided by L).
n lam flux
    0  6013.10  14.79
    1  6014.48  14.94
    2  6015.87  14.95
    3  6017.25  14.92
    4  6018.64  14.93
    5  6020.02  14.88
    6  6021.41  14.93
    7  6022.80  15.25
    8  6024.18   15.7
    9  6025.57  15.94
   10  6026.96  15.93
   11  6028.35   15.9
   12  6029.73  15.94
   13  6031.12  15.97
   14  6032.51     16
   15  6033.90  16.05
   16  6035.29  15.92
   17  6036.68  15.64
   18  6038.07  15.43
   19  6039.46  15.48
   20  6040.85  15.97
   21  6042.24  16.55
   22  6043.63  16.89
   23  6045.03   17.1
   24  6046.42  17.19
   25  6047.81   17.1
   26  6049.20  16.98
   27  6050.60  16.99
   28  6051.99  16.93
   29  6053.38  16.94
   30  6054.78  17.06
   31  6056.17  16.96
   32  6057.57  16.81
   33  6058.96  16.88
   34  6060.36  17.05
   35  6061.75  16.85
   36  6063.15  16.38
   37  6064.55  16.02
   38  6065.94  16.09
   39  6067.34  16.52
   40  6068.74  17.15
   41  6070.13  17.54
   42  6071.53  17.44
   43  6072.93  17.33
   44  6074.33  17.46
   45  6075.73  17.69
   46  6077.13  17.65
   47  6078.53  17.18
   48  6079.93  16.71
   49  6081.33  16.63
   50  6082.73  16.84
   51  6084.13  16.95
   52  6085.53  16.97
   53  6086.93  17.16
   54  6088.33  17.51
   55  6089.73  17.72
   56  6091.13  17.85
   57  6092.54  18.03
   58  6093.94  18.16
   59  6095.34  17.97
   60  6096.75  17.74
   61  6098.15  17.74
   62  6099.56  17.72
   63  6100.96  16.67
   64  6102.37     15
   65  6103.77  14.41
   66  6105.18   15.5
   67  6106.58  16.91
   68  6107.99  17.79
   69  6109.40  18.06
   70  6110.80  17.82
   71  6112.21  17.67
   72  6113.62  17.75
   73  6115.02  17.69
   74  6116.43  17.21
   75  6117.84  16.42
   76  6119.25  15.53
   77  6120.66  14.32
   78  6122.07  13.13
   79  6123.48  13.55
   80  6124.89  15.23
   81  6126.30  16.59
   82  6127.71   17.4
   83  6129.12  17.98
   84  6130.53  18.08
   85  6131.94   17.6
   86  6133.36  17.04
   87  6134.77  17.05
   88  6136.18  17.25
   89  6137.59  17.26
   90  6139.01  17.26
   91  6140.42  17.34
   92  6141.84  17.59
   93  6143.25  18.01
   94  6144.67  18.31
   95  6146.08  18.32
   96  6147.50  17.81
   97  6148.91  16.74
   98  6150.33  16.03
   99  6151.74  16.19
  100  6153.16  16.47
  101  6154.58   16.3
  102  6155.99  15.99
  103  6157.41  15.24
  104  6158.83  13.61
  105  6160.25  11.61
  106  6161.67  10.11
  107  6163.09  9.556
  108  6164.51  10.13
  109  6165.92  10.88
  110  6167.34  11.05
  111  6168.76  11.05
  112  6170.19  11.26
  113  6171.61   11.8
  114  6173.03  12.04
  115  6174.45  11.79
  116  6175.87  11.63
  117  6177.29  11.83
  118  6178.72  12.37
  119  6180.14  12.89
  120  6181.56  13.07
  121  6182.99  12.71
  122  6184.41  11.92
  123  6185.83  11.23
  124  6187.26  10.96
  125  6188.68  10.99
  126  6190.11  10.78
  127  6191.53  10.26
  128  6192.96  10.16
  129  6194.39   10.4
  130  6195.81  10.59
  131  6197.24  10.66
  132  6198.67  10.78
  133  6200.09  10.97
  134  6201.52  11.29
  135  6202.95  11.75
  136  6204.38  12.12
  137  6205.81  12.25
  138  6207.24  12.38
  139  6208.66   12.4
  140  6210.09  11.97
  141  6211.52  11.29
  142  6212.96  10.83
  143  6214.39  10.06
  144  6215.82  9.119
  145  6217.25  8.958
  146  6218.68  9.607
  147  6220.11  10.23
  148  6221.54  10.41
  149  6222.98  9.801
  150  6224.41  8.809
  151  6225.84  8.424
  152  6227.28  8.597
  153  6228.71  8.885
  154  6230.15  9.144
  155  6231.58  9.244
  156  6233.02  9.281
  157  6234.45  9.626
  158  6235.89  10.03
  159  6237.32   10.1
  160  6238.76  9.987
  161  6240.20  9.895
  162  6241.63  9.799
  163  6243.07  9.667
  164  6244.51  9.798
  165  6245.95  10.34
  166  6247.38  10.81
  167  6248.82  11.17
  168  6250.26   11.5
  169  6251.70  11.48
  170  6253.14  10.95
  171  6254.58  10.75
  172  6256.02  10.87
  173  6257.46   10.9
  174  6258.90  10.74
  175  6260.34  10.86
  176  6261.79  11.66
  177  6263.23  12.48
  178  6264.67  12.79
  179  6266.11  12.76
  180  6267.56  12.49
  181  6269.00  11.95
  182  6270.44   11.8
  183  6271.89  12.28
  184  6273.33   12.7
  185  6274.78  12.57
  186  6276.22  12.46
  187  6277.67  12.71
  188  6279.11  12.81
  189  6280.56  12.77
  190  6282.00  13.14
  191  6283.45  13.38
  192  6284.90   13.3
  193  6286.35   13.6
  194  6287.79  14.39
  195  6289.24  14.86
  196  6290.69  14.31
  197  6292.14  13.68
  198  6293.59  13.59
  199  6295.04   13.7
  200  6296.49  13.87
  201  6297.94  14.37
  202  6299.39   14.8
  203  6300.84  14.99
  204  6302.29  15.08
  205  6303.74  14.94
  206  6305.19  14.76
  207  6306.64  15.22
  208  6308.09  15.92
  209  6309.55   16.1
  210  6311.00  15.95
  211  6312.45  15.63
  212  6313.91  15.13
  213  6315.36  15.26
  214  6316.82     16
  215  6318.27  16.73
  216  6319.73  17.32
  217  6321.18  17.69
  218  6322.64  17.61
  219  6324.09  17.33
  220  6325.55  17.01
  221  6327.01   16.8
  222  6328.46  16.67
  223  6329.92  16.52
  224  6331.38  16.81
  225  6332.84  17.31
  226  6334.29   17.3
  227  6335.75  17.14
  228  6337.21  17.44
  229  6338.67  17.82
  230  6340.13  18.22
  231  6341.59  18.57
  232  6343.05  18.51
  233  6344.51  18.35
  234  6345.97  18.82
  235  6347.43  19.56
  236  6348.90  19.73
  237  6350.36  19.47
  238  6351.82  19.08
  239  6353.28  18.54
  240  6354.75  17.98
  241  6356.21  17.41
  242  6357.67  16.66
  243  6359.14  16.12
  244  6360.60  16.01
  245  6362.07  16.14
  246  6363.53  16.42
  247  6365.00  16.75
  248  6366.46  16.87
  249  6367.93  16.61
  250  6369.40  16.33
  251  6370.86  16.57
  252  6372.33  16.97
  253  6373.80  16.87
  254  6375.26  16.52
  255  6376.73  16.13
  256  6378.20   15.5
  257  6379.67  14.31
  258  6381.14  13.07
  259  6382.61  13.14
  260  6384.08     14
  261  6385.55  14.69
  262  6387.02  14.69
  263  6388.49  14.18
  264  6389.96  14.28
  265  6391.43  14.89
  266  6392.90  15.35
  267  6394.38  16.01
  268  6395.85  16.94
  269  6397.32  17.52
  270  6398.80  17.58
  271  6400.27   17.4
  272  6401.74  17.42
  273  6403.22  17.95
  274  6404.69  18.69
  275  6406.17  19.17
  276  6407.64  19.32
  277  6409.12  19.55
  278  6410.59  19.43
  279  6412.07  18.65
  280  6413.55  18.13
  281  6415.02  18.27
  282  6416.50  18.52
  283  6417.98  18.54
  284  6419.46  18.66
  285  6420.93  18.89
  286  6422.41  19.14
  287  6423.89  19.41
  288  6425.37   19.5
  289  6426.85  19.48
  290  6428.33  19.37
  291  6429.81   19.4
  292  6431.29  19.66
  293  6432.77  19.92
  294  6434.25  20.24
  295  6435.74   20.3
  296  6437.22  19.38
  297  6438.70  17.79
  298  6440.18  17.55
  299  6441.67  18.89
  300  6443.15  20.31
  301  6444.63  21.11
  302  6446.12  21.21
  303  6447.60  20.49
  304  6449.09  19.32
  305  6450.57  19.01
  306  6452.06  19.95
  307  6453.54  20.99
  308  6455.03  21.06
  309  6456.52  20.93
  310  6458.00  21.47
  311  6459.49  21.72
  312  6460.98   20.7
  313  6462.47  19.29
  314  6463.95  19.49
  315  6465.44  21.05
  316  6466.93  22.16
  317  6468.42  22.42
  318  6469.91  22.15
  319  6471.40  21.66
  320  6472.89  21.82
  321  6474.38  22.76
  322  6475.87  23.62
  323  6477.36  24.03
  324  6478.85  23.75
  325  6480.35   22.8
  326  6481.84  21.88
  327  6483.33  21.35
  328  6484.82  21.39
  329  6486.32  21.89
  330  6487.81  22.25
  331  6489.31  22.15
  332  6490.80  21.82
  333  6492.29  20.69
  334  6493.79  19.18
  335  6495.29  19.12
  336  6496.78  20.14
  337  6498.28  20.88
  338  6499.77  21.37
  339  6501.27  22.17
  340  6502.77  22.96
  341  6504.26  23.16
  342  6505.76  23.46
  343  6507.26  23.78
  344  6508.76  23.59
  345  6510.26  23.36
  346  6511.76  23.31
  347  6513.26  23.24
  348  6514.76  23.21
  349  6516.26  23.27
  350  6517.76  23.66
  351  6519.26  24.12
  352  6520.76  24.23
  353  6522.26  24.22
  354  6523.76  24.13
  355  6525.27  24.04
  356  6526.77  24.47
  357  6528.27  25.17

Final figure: 0.13 mag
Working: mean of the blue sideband 16.8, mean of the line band 18.8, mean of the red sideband 22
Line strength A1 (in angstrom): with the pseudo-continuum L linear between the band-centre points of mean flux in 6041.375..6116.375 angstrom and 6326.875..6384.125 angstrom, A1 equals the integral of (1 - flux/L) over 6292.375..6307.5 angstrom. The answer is 2.2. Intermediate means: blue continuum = 17.1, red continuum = 17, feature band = 14.5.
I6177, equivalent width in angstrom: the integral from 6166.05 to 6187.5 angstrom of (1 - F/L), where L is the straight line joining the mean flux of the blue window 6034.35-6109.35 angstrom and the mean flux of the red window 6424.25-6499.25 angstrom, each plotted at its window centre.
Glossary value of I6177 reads 7.3 angstrom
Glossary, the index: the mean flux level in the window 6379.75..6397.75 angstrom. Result 14.8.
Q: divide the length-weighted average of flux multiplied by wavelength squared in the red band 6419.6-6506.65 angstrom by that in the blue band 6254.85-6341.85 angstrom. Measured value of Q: 1.5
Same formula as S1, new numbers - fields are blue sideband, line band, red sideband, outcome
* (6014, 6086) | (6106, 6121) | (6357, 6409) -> -0.05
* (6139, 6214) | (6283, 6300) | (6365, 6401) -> 0.03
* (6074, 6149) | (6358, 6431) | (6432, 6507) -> 0.19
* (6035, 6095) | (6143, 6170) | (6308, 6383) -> 0.19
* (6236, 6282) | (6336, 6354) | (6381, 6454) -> -0.23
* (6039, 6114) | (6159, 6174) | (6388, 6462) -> 0.50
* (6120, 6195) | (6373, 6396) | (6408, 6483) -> 0.26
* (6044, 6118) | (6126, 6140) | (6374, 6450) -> -0.01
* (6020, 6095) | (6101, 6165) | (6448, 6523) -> 0.10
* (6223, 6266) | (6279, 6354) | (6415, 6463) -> -0.17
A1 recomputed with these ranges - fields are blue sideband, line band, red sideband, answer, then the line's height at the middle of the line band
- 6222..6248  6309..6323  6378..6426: -3.3 angstrom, 13.2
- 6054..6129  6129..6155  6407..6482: 0.1 angstrom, 17.3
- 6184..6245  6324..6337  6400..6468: -1.5 angstrom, 15.2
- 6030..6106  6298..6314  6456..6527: 3.7 angstrom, 19.9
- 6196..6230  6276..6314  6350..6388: -2.2 angstrom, 13.5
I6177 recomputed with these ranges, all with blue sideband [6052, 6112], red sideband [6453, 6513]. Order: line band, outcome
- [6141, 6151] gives 0.16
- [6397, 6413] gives 1.90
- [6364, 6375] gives 2.04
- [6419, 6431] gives 1.08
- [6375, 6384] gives 2.61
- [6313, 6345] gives 4.60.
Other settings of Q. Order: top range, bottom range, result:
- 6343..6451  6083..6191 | 1.27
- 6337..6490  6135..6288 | 1.67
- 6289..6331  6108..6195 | 1.13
